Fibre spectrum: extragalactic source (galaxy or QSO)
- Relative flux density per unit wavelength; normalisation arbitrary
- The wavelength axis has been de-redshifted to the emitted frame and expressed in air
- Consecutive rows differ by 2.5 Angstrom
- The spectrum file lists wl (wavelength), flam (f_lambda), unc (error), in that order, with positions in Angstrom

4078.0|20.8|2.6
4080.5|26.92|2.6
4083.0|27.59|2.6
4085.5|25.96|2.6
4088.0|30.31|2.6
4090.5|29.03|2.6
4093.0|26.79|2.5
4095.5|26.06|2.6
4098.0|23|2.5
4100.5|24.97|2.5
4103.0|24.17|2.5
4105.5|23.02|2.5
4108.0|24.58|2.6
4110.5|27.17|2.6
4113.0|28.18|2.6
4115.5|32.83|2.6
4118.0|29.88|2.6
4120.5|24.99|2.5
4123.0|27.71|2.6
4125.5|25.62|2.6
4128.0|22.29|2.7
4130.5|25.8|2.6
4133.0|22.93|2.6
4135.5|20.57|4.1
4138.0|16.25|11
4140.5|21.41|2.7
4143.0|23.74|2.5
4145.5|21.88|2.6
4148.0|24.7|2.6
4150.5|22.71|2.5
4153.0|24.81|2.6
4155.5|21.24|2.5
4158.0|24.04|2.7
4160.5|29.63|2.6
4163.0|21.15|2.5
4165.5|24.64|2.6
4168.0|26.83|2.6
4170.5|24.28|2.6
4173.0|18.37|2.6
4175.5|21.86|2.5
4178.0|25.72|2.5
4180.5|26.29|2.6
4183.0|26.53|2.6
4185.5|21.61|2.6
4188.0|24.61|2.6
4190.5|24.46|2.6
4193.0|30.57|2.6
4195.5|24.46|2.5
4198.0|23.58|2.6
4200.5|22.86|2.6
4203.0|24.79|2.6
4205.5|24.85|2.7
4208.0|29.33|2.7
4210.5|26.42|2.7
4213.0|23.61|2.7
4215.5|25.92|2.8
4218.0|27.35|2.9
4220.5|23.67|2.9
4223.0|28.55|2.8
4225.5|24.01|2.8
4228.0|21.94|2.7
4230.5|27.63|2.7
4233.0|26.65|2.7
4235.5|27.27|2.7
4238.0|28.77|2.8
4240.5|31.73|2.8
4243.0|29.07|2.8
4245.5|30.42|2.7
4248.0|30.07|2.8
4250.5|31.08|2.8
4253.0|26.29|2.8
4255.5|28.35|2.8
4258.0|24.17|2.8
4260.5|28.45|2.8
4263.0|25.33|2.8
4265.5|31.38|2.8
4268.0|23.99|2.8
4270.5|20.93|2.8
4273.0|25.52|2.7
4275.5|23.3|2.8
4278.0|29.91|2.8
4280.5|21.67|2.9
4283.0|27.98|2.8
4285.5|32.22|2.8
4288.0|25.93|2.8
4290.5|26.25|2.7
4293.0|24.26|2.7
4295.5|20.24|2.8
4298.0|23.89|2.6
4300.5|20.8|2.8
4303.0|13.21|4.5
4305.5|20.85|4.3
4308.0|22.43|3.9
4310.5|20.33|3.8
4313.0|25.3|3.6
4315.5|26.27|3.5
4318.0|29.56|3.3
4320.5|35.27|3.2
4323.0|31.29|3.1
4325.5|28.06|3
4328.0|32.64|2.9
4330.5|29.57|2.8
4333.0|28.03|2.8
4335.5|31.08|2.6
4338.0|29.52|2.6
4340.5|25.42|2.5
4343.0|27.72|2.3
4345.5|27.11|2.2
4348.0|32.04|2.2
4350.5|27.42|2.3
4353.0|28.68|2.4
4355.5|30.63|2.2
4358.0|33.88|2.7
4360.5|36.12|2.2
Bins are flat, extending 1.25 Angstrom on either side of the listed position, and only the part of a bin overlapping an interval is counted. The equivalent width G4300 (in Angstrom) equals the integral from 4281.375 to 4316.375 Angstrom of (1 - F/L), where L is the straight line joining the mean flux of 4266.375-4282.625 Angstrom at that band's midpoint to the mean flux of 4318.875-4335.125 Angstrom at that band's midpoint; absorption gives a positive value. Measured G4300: 4.9 Angstrom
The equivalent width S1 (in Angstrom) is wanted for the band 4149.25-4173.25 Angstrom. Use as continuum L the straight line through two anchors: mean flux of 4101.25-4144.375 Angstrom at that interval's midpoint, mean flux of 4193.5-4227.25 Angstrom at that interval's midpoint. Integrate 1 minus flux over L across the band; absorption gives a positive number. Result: 1.01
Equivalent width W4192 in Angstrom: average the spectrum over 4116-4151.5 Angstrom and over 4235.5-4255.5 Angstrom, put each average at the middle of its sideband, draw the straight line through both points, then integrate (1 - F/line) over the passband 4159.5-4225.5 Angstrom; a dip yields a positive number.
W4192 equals 4.2 Angstrom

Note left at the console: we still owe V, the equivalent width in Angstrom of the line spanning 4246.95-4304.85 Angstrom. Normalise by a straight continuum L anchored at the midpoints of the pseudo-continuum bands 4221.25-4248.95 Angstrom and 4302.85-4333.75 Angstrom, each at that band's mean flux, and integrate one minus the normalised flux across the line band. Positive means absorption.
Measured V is 4.1 Angstrom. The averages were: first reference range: 27.7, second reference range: 26.8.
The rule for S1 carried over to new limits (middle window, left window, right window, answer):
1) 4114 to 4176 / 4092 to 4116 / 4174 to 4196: 3.5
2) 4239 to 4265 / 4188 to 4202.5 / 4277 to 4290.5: -2.0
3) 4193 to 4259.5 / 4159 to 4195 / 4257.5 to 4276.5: -4.2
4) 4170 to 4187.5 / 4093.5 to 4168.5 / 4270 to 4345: 1.0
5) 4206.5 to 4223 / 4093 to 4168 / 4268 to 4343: -0.7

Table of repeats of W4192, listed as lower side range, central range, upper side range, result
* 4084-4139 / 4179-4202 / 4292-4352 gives 0.8 Angstrom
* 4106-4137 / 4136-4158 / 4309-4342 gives 3.4 Angstrom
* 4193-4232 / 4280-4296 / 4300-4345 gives 0.2 Angstrom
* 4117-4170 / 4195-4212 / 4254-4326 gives -0.5 Angstrom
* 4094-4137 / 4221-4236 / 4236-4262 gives 1.3 Angstrom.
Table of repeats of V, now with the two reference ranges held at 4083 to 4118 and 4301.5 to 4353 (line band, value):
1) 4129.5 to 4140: 2.2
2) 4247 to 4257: -0.7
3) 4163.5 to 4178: 1.9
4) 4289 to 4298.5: 1.2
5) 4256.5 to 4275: 1.0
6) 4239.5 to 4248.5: -1.1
